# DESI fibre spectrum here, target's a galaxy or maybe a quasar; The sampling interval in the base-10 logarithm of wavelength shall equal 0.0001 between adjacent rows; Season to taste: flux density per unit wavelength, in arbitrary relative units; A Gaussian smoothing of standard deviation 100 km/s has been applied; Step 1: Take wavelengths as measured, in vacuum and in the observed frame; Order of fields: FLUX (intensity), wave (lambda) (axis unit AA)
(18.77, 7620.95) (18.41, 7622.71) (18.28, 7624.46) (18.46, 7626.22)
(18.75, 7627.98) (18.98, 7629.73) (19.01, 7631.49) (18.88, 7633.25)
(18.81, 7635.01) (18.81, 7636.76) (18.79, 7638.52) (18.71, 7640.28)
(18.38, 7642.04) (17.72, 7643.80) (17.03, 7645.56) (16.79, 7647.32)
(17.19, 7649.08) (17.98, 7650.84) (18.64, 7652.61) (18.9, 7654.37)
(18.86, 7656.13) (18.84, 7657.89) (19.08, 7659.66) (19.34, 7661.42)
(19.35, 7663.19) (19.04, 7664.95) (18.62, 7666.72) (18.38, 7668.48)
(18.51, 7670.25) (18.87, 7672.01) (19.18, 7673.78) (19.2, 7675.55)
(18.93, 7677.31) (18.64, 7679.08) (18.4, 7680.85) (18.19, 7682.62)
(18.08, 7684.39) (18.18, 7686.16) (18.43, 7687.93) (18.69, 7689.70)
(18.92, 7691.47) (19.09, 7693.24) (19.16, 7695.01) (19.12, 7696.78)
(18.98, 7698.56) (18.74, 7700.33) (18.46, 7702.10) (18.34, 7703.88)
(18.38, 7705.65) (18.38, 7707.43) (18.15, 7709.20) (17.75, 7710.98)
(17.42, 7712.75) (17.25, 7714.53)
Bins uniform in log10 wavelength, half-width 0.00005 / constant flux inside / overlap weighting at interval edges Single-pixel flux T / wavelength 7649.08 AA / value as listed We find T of 17.19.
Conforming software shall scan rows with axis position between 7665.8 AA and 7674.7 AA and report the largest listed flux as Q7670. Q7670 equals 19.18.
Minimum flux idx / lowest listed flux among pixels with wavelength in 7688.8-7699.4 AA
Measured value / 18.69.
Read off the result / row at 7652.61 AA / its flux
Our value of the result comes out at 18.64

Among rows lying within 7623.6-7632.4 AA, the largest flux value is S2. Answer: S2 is 19.01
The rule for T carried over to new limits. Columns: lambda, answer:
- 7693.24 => 19.09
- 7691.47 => 18.92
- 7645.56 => 17.03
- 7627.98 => 18.75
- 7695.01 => 19.16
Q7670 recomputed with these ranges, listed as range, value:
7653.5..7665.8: 19.35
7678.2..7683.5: 18.64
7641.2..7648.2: 18.38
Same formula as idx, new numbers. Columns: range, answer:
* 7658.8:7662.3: 19.08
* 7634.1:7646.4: 17.03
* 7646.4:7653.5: 16.79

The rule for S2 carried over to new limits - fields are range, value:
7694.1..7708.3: 19.16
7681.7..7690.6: 18.69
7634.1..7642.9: 18.81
